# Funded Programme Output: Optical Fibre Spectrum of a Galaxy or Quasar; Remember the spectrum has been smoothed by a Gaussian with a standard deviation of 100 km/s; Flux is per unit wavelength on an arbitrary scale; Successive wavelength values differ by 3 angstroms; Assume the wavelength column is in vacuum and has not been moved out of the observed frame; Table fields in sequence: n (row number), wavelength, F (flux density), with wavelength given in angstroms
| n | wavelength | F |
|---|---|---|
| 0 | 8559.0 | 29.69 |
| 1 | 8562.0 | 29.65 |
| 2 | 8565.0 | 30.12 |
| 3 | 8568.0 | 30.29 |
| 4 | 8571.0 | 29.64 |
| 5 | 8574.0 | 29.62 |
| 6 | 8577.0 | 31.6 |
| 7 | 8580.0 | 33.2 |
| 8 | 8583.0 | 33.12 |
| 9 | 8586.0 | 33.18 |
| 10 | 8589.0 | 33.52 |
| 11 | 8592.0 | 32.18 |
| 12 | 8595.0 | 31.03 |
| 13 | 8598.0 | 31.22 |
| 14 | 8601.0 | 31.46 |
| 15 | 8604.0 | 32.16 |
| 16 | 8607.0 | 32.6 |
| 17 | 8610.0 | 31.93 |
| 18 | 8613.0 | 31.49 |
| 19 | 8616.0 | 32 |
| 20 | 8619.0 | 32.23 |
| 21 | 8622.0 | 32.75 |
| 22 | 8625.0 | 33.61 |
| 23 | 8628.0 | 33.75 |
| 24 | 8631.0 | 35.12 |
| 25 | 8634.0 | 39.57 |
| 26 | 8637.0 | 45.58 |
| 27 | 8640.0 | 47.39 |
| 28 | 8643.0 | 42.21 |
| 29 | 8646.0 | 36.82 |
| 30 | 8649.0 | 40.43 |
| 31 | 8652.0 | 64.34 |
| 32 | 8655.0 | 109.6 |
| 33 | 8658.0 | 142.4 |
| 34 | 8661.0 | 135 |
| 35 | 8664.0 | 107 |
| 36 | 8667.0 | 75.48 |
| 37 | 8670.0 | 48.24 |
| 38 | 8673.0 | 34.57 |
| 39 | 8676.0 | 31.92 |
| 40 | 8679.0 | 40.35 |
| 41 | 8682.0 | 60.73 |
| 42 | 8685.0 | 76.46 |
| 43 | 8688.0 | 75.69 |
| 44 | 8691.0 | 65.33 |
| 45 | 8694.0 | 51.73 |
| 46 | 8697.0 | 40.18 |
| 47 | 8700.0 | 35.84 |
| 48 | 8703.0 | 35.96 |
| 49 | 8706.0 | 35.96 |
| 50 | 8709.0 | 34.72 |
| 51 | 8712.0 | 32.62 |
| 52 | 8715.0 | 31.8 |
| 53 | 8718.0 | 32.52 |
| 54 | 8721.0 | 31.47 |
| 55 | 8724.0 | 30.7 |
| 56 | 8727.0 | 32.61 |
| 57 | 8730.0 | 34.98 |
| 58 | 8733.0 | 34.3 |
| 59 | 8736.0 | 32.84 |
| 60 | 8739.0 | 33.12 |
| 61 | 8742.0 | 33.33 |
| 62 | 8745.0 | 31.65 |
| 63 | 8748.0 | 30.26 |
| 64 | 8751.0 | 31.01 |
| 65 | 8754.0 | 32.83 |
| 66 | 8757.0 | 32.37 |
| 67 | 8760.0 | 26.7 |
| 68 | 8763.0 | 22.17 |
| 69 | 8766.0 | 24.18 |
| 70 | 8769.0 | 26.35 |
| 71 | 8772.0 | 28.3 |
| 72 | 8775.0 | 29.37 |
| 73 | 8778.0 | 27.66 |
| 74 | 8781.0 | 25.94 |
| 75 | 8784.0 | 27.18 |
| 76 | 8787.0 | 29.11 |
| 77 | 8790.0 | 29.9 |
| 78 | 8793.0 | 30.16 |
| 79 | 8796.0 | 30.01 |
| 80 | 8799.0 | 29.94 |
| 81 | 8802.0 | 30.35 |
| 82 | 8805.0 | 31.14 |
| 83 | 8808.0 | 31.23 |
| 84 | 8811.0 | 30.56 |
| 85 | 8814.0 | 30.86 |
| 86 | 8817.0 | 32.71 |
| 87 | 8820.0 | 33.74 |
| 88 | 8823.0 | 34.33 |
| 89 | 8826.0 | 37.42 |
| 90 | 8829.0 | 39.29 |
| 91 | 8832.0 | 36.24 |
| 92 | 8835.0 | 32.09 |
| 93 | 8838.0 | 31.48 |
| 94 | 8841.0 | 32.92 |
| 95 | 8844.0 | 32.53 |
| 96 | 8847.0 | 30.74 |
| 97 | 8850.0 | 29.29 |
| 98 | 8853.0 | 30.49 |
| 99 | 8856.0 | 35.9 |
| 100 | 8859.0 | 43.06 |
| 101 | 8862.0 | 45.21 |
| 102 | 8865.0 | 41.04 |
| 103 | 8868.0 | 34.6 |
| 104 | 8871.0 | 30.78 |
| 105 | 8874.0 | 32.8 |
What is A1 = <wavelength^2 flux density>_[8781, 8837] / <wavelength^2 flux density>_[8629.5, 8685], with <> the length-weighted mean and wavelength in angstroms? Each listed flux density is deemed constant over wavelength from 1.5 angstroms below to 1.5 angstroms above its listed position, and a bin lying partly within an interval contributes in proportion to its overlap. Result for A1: 0.52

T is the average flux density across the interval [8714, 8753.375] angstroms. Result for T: 32.4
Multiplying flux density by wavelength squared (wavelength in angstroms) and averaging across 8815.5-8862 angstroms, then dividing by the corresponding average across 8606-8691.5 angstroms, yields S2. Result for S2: 0.6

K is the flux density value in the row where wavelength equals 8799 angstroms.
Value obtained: 29.94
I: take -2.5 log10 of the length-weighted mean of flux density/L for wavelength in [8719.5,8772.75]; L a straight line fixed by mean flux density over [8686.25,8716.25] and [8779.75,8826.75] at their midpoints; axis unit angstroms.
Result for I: 0.25 mag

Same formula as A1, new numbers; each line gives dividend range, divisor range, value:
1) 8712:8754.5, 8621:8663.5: 0.54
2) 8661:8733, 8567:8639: 1.49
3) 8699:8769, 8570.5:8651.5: 0.94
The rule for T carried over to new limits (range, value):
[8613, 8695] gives 57.7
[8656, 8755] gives 49.3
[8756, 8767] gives 26.2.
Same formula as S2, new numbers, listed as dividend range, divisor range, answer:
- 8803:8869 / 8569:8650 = 1.05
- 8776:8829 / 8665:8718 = 0.67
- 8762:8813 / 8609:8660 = 0.59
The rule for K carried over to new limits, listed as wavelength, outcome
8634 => 39.57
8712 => 32.62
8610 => 31.93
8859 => 43.06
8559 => 29.69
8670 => 48.24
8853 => 30.49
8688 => 75.69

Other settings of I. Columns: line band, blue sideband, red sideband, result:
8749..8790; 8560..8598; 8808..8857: 0.166 mag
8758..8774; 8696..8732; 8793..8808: 0.226 mag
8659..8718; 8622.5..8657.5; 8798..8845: -0.198 mag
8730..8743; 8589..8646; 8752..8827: -0.075 mag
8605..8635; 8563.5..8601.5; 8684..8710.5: 0.126 mag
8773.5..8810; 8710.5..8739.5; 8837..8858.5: 0.112 mag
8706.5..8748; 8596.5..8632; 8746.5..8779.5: -0.123 mag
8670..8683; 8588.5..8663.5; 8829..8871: 0.090 mag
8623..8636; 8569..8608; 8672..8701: 0.128 mag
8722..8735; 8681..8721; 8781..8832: 0.268 mag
